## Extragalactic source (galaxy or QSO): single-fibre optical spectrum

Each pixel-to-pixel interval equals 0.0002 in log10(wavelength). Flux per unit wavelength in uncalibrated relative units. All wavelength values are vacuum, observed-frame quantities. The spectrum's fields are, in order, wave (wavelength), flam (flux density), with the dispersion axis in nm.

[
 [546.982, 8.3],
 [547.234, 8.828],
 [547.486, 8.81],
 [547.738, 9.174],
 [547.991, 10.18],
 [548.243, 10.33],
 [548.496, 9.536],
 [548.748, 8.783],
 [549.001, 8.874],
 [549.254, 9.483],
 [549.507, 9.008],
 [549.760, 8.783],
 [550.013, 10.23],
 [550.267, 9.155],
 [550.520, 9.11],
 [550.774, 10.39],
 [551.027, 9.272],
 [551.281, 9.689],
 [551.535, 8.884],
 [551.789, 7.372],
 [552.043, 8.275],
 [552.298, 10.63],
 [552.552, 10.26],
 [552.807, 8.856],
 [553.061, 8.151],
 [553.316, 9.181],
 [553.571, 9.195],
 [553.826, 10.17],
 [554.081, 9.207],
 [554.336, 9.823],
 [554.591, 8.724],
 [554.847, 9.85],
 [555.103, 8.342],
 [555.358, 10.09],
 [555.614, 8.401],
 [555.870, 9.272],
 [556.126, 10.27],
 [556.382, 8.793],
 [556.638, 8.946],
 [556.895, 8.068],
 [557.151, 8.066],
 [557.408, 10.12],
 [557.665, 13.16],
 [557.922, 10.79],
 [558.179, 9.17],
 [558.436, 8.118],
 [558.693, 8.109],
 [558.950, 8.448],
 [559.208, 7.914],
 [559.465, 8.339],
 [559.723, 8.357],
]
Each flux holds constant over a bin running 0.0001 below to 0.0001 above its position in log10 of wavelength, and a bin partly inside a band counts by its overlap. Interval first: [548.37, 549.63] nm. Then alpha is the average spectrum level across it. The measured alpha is 9.14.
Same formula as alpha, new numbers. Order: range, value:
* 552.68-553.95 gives 9.11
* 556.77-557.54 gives 8.77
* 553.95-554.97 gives 9.4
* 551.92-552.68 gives 9.72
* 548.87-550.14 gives 9.27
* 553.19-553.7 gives 9.19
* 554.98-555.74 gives 8.96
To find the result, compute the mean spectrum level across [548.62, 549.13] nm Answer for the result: 8.84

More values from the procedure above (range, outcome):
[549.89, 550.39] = 9.68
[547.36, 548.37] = 9.62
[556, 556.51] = 9.53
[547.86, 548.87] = 9.71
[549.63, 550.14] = 9.5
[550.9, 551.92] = 8.81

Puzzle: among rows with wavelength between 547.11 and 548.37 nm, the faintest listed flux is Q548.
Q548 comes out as 8.81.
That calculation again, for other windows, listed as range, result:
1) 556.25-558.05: 8.066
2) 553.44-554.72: 8.724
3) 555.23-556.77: 8.401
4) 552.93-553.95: 8.151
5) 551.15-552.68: 7.372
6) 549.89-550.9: 9.11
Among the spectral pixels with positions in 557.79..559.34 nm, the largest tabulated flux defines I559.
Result 10.79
